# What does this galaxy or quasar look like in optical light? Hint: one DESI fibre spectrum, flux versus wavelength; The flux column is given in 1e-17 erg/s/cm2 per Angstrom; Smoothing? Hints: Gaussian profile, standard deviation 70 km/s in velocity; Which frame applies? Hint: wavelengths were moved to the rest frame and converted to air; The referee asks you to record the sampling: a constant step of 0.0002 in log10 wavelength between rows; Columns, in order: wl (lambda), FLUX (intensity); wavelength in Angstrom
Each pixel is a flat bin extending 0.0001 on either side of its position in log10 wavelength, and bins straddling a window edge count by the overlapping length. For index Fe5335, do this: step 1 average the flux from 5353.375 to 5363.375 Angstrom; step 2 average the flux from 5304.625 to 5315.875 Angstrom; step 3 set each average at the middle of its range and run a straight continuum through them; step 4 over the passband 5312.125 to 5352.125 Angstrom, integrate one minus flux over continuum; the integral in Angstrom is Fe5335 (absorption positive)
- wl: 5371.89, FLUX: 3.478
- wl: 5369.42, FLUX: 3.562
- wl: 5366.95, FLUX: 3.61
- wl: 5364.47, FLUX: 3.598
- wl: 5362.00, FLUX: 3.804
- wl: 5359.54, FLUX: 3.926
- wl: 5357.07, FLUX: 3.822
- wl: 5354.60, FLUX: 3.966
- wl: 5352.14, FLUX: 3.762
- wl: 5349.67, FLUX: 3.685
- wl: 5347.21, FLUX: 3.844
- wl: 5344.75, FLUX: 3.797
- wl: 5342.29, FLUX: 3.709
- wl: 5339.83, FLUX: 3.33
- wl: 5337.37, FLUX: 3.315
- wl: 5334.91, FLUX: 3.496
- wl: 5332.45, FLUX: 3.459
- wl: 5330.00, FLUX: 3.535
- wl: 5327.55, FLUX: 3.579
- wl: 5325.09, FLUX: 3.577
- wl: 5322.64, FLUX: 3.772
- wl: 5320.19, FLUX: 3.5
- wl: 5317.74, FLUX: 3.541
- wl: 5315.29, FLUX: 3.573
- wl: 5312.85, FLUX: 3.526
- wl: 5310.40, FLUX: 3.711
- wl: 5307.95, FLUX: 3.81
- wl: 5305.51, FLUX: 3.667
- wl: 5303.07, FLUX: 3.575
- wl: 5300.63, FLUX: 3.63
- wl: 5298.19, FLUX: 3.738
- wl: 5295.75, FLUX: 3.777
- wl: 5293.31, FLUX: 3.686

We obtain 1.9 Angstrom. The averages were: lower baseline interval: 3.66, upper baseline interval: 3.88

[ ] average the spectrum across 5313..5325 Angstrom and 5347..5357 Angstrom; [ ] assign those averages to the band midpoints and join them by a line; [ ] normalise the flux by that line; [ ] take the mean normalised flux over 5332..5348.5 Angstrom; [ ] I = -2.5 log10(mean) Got 0.05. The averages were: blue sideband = 3.59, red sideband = 3.81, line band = 3.57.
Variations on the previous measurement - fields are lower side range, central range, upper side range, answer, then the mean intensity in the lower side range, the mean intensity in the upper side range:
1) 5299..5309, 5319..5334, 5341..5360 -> 0.05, 3.67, 3.81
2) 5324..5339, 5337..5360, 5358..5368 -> -0.03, 3.49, 3.74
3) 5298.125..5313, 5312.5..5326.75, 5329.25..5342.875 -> 0.00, 3.67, 3.46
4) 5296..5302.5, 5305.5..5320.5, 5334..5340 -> -0.01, 3.69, 3.38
